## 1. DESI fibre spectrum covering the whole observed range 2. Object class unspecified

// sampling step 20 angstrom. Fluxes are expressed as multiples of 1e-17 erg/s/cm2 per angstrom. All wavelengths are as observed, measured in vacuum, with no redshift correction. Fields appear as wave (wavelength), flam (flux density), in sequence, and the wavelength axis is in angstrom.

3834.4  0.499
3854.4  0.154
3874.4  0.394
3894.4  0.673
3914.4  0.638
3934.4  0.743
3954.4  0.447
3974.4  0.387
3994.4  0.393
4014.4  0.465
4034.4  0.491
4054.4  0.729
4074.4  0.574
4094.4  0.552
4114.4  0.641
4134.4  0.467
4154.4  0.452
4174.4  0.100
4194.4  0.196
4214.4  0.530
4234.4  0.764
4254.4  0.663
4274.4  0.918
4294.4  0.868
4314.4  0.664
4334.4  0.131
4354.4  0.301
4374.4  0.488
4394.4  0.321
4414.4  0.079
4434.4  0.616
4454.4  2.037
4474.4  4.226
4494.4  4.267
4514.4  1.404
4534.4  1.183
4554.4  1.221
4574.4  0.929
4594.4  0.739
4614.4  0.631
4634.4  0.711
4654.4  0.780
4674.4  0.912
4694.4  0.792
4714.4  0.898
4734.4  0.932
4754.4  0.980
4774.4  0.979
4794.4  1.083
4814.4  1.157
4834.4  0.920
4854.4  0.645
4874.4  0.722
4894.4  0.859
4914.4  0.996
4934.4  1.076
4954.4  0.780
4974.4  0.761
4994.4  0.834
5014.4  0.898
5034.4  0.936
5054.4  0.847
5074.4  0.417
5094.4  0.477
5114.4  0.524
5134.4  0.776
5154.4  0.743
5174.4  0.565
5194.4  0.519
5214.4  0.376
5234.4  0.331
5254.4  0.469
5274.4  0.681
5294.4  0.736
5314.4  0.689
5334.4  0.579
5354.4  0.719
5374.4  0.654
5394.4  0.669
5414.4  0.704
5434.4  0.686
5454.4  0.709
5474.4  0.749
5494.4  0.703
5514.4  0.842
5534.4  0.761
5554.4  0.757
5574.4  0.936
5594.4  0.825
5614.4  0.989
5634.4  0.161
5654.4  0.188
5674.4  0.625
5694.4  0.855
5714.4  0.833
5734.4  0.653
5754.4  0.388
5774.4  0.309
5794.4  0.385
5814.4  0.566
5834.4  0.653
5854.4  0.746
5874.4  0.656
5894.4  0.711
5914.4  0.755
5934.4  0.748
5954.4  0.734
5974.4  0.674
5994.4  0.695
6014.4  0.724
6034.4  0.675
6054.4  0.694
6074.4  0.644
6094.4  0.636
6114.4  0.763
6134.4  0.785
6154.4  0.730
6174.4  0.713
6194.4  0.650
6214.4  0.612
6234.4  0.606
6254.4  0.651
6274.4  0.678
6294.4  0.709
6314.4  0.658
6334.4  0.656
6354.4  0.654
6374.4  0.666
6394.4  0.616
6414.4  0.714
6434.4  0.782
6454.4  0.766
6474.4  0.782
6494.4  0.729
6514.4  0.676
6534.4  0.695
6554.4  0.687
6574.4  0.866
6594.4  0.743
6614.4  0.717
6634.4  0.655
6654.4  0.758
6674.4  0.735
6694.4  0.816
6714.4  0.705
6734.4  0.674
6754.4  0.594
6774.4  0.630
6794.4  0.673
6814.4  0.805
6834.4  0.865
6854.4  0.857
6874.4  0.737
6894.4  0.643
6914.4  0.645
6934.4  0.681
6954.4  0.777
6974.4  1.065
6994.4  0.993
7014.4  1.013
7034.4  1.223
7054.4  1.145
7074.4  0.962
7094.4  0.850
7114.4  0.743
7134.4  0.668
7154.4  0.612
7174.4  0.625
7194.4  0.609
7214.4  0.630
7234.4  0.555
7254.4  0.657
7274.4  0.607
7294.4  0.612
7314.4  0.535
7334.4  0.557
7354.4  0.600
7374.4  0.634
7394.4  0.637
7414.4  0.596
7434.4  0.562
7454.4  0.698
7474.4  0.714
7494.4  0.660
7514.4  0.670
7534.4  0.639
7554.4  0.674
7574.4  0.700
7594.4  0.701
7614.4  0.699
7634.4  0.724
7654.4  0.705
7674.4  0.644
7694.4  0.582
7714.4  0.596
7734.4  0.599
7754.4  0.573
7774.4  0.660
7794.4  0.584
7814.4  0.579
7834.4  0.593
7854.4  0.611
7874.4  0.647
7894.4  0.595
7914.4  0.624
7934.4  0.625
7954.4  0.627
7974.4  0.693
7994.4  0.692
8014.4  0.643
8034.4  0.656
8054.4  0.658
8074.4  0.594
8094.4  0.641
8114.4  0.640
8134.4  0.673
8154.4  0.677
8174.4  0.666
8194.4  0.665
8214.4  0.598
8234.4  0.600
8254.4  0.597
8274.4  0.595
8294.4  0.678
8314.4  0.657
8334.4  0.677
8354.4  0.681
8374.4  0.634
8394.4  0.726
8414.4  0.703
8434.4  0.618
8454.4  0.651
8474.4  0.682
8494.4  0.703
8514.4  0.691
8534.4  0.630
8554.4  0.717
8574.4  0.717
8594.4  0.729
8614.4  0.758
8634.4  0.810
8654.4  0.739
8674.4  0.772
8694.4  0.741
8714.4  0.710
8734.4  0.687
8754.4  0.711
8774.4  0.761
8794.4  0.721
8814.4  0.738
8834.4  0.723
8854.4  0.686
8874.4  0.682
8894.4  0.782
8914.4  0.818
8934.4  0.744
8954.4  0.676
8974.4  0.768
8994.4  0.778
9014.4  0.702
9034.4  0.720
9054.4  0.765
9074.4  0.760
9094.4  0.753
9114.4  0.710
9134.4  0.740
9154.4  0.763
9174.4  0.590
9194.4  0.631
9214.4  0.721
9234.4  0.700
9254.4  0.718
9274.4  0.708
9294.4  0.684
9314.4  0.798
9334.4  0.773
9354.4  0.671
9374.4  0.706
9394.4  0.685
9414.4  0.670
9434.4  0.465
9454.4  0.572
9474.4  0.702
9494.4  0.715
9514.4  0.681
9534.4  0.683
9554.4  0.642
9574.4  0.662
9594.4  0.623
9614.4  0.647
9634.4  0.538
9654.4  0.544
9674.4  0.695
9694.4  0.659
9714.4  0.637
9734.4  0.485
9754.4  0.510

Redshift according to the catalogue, 2.65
